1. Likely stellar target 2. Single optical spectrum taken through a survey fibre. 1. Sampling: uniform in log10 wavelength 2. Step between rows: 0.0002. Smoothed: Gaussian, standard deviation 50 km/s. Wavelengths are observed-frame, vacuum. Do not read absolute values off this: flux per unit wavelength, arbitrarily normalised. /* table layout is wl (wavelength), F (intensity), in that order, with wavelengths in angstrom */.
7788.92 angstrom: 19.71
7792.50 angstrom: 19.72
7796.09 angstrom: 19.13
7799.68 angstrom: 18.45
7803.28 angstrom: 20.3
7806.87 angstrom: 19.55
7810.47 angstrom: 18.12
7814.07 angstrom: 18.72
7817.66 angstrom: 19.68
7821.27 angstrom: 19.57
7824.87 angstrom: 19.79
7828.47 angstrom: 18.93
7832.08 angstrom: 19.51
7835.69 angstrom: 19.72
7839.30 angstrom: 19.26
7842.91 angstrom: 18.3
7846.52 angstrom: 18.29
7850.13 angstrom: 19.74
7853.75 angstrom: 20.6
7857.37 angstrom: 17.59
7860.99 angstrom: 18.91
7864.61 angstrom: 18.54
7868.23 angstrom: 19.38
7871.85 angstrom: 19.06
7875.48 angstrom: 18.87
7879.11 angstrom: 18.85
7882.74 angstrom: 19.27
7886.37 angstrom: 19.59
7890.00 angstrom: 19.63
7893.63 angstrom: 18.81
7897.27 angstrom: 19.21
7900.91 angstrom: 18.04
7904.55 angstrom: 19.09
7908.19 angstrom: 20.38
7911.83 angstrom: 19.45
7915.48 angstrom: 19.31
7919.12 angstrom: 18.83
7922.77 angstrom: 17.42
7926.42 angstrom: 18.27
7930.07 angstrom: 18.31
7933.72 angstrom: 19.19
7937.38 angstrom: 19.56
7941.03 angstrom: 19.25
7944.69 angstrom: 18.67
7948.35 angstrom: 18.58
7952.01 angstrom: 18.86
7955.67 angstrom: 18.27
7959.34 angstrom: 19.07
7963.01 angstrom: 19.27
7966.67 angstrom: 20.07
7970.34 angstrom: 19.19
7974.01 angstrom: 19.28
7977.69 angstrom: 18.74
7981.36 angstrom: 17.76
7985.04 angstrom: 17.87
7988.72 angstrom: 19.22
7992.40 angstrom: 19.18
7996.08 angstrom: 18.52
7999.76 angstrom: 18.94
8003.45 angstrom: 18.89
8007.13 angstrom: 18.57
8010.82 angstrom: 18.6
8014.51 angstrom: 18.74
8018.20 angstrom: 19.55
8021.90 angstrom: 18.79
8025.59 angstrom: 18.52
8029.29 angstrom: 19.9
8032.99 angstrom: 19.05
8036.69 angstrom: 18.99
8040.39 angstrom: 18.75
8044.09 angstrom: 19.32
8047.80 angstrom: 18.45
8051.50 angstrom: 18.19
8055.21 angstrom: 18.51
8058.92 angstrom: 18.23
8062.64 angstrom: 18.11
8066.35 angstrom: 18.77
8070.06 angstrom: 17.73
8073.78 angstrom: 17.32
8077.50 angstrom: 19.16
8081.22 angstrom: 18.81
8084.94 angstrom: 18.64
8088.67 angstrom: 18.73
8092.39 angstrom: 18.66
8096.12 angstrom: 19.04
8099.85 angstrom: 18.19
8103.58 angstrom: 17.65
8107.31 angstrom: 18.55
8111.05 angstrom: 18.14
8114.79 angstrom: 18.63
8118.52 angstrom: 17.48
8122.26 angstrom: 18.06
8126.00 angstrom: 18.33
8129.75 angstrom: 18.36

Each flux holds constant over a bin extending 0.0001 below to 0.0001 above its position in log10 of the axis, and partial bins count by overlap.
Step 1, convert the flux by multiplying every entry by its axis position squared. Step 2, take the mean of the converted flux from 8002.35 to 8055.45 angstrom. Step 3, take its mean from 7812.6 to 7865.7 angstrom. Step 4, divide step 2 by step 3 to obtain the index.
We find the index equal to 1.03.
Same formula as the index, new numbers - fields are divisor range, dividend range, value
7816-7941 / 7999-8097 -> 1.02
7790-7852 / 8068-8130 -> 1.02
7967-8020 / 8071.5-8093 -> 1.01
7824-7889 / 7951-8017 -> 1.02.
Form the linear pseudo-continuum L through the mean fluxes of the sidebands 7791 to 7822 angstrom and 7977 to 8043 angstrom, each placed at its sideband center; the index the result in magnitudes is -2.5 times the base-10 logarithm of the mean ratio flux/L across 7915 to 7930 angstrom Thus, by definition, 0.04 mag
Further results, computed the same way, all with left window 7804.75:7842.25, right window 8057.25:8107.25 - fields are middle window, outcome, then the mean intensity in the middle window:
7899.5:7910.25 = -0.01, 19.2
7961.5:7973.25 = -0.04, 19.5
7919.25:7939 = 0.02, 18.6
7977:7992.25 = 0.02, 18.5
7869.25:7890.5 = -0.01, 19.2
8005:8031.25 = -0.02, 19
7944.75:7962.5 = 0.01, 18.7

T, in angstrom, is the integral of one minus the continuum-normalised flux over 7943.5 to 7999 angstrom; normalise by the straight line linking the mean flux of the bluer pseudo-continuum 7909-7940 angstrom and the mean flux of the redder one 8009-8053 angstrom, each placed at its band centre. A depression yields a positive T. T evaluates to 0.1 angstrom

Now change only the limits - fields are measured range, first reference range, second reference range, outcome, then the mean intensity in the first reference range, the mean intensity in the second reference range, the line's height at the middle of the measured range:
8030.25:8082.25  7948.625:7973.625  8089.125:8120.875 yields 0.1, 19.1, 18.3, 18.6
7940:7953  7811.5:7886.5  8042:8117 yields 0.0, 19.1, 18.4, 18.8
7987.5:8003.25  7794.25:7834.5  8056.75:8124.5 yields -0.3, 19.3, 18.3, 18.6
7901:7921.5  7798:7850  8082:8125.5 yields -0.3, 19.2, 18.4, 18.9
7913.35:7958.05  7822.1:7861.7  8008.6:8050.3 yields 0.8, 19.2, 19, 19.1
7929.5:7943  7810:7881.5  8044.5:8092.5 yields -0.2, 19.1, 18.4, 18.8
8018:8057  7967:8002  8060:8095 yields -0.6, 18.8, 18.4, 18.6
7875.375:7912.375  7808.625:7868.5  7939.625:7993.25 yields -0.4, 19.1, 18.9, 19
